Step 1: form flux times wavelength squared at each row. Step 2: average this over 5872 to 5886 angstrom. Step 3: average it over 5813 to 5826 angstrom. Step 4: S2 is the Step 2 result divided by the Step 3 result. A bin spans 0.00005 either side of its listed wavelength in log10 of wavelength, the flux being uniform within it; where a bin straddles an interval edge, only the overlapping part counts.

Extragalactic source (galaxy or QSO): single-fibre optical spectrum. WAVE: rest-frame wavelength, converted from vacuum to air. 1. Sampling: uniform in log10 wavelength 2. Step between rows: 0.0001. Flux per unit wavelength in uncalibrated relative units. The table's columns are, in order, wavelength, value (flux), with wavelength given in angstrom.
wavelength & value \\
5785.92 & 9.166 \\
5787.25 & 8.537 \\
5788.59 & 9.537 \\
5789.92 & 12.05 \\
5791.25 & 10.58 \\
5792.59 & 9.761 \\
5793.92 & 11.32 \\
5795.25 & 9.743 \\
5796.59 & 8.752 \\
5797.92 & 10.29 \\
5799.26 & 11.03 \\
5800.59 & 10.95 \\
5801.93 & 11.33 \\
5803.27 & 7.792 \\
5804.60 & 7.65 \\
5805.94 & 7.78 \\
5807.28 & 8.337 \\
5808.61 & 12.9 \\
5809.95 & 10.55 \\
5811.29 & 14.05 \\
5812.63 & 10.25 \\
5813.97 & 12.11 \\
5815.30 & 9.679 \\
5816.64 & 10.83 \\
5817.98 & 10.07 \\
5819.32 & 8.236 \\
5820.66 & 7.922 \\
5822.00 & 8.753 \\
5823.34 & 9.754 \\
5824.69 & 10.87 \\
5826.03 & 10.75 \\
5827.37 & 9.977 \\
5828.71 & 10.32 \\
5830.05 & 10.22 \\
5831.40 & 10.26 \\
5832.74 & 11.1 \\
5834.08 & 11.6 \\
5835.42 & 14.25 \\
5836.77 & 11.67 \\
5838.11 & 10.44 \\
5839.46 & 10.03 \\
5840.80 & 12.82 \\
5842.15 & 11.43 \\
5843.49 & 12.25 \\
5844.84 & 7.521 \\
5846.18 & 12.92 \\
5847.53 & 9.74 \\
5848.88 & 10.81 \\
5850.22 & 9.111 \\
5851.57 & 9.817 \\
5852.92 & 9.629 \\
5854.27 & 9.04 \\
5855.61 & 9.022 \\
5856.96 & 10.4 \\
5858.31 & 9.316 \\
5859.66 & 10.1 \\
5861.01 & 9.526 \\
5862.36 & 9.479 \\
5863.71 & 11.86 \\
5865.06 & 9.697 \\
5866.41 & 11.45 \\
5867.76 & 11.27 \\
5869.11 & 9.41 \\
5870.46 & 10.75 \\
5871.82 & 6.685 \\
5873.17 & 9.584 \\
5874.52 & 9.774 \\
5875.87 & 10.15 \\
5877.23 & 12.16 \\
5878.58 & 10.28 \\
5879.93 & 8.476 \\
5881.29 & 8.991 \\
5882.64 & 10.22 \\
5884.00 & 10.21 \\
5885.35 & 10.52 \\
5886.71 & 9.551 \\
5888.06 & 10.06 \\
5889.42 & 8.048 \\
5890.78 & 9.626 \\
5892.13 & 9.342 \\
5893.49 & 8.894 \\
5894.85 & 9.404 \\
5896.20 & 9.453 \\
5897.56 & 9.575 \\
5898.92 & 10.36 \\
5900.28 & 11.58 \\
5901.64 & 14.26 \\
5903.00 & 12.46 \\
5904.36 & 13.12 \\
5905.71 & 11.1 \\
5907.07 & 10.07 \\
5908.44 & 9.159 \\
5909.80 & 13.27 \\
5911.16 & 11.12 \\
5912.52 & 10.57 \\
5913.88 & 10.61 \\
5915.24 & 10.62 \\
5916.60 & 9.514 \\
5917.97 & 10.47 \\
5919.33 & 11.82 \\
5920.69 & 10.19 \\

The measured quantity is 1.0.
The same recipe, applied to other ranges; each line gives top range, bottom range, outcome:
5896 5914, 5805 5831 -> 1.14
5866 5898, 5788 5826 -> 0.99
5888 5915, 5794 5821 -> 1.09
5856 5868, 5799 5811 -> 1.06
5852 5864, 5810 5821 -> 0.94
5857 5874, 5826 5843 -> 0.90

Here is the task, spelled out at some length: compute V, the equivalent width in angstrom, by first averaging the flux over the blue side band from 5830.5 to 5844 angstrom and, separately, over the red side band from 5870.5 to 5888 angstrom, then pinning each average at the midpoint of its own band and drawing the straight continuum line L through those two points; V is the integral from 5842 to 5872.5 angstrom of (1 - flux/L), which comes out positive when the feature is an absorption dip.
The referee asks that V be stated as 1.9 angstrom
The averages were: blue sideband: 11.6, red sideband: 9.77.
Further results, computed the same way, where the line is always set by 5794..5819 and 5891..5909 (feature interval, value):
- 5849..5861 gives 0.97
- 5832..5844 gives -1.56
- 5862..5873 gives 0.46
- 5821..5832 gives 0.29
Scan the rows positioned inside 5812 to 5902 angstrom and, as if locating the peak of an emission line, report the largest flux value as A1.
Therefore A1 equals 14.26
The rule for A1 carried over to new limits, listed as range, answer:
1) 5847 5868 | 11.86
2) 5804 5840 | 14.25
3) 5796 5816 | 14.05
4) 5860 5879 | 12.16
